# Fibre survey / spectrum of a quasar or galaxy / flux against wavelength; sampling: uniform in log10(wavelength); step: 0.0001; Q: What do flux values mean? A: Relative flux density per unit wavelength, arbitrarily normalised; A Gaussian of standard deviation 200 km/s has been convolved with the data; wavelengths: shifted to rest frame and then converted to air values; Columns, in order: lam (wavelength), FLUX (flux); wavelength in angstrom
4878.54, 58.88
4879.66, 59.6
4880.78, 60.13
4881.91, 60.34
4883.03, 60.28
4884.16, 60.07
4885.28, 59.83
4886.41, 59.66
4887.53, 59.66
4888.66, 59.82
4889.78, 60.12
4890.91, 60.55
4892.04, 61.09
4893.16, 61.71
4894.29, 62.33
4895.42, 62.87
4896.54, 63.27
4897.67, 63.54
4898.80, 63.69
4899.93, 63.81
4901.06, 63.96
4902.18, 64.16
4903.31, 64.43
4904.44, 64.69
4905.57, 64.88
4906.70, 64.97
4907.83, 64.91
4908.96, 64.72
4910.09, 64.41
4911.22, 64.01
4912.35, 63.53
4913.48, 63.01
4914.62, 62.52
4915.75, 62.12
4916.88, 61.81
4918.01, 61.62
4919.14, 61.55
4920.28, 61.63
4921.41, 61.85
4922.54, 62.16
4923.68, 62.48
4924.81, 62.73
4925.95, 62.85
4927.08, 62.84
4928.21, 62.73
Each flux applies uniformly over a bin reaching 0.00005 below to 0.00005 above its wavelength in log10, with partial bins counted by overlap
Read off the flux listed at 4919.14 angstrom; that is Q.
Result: 61.55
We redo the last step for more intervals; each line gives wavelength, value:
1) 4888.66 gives 59.82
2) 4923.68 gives 62.48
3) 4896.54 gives 63.27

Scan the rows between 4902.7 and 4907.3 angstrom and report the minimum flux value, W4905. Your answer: 64.43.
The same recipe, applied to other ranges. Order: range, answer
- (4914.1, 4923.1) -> 61.55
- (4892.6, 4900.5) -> 61.71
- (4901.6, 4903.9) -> 64.16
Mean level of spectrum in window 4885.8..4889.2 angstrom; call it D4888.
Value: 59.6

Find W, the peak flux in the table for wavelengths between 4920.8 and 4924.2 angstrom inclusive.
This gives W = 62.48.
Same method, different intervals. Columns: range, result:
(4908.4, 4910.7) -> 64.72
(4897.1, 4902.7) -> 64.16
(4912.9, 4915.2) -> 63.01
